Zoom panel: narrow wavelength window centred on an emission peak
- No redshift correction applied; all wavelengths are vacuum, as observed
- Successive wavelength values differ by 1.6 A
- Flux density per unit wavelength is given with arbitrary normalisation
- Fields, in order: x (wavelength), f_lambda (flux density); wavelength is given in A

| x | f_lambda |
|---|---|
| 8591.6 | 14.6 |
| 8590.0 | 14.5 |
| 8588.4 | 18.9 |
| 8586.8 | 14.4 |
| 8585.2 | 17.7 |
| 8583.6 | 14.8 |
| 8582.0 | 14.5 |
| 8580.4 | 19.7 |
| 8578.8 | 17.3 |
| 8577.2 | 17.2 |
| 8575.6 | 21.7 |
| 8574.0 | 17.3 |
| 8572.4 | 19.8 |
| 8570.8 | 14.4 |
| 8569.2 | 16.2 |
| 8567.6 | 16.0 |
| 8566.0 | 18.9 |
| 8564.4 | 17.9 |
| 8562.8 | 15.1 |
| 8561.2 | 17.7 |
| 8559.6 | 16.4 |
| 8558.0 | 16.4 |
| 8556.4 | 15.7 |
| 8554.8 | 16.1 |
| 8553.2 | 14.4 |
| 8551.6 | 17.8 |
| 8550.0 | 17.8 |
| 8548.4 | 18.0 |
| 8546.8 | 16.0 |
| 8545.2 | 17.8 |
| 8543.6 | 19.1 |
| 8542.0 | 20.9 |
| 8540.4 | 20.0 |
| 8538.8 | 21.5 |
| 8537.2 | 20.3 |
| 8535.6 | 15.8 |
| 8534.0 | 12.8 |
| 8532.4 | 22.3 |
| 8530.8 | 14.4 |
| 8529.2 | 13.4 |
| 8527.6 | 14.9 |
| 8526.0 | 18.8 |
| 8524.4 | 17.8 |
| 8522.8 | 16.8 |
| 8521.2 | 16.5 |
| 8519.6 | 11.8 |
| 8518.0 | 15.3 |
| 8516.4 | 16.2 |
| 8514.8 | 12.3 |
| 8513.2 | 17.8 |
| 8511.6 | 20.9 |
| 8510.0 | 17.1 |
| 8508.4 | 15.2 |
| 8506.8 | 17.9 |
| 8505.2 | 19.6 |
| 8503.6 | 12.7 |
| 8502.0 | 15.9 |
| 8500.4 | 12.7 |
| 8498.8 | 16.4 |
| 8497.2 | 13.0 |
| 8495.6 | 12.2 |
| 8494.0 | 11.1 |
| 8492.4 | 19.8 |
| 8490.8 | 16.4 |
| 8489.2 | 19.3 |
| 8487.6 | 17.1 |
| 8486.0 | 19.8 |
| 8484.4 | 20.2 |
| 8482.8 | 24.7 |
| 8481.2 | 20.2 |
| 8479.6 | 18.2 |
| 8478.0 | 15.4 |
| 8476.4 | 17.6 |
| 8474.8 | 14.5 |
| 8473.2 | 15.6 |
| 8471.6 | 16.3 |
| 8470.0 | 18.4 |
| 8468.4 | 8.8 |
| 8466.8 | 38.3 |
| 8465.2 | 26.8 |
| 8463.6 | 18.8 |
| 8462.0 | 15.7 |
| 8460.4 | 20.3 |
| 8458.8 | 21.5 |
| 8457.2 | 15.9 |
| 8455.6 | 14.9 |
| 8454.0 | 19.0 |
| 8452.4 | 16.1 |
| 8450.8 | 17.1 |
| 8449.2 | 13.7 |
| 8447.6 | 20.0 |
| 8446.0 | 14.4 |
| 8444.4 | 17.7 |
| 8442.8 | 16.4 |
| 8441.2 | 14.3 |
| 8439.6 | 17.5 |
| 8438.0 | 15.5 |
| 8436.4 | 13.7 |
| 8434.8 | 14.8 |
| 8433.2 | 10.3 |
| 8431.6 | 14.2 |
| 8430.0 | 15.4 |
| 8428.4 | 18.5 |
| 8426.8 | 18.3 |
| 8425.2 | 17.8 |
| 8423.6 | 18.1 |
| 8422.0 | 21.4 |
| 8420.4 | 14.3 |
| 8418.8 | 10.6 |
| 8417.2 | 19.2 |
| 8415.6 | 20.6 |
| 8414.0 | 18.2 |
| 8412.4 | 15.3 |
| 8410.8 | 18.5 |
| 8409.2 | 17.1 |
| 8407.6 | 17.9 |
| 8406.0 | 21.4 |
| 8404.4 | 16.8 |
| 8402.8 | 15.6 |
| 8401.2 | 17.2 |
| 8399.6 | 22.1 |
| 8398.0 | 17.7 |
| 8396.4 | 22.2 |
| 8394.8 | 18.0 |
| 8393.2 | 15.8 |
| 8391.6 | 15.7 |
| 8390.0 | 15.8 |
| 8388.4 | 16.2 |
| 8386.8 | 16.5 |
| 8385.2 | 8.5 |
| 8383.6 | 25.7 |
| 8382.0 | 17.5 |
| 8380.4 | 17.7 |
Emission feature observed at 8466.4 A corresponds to [S II] 6716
